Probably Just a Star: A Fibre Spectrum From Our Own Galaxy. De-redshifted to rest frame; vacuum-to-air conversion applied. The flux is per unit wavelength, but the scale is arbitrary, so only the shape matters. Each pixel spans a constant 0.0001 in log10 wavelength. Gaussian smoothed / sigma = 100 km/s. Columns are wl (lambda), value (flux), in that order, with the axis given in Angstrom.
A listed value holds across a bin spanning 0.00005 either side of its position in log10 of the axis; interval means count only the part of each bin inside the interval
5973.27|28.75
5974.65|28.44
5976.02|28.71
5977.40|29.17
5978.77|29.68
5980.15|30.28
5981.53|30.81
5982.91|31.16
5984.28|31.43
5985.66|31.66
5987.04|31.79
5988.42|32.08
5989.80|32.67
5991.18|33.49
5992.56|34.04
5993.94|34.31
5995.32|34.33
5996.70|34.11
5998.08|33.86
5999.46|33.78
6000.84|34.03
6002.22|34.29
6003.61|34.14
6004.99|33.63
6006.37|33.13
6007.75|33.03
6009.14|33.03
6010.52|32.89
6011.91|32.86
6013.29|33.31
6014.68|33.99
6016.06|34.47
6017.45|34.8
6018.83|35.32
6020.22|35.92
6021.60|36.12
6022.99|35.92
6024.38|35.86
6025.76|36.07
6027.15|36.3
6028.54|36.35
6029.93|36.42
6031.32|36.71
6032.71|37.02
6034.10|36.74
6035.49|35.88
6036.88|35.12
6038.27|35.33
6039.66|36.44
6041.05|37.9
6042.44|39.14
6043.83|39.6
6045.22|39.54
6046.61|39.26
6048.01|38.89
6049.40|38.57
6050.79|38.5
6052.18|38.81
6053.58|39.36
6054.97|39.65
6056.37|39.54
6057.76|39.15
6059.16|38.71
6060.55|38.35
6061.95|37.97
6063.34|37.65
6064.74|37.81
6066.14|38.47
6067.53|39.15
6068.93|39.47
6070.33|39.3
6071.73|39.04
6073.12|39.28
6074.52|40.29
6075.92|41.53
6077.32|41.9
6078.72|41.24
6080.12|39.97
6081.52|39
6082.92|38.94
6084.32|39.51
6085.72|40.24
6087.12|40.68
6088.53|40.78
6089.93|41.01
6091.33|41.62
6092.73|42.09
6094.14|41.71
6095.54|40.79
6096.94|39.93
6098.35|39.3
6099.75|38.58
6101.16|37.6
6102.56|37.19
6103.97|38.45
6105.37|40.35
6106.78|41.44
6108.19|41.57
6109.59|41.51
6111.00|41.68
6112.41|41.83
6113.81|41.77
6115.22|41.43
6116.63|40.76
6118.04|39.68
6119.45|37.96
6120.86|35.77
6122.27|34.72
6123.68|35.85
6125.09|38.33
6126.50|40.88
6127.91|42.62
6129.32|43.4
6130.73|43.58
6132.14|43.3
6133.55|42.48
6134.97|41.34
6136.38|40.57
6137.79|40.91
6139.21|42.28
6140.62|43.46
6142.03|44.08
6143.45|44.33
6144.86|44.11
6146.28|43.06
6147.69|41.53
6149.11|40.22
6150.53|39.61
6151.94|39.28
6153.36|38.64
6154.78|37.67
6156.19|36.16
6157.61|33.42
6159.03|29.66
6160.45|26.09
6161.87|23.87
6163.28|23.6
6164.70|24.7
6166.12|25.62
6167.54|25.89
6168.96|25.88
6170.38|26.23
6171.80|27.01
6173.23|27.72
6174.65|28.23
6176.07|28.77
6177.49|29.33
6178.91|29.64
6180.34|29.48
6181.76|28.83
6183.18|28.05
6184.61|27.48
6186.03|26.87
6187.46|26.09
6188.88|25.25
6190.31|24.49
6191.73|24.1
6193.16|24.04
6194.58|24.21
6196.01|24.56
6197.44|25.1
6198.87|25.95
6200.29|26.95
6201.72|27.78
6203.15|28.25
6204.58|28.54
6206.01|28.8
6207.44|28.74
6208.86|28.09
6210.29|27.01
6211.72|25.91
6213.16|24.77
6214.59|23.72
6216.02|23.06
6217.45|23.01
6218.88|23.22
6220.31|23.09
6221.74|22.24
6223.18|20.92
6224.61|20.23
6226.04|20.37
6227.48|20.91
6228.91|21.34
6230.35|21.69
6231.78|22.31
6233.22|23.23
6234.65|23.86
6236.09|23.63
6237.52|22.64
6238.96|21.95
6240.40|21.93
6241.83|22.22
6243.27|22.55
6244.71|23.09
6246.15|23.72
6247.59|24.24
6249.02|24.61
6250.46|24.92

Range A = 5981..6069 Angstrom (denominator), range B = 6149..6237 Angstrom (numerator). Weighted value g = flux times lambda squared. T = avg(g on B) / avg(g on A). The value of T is 0.79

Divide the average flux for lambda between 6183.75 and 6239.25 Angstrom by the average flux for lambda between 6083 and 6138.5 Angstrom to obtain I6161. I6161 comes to 0.61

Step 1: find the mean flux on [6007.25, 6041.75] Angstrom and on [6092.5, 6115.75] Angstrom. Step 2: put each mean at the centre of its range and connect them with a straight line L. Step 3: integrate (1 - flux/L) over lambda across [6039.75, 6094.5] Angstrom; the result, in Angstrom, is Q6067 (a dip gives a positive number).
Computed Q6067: -2.1 Angstrom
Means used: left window 35.4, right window 40.4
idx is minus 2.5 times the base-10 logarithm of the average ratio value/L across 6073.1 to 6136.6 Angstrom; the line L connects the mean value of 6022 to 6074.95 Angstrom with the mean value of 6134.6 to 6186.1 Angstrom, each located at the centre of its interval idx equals -0.13 mag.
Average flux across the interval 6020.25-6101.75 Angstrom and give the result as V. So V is 38.7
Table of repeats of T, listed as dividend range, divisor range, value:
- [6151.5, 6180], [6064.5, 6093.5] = 0.75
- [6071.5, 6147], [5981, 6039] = 1.23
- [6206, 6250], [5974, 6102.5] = 0.68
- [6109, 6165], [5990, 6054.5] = 1.13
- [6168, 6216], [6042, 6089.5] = 0.71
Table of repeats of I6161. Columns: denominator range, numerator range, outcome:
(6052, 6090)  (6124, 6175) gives 0.91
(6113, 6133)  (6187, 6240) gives 0.61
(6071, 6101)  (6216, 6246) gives 0.55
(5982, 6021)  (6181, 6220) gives 0.78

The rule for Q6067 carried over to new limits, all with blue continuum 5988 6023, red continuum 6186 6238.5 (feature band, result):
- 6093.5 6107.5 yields -4.7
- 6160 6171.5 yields 0.6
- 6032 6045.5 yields -2.0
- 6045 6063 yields -4.1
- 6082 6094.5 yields -4.4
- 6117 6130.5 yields -5.0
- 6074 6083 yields -2.9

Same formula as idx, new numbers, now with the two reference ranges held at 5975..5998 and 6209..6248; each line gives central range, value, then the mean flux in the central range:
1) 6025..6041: -0.20 mag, 36.3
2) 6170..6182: -0.14 mag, 28.4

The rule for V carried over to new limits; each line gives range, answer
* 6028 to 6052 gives 37.5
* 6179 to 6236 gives 25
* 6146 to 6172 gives 31.9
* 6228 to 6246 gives 22.6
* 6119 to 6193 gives 34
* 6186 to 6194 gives 25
